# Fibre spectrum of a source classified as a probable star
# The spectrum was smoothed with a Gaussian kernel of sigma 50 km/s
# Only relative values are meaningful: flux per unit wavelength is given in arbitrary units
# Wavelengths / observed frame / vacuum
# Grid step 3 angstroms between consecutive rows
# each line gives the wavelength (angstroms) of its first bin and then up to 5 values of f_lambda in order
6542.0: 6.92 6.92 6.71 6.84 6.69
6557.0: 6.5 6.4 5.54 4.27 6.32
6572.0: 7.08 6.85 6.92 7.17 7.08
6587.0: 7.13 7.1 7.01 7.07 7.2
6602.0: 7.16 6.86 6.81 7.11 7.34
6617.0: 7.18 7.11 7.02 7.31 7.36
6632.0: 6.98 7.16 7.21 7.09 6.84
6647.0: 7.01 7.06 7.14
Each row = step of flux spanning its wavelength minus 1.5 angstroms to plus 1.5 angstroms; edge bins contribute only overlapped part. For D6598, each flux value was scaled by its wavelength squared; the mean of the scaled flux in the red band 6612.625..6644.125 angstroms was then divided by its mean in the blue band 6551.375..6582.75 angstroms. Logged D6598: 1.14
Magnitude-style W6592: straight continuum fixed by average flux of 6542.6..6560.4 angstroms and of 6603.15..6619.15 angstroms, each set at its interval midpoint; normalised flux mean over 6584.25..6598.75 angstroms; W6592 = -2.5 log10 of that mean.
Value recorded -0.02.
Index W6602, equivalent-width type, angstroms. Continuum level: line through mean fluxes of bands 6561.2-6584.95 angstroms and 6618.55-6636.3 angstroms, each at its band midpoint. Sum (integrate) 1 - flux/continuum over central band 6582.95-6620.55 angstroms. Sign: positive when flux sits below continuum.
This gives -1.7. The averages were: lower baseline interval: 6.39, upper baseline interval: 7.16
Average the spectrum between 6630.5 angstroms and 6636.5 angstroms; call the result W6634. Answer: 7.07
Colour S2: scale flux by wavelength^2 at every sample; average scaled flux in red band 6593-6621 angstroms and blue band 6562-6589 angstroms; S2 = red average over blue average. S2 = 1.10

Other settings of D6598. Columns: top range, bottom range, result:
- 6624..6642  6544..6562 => 1.11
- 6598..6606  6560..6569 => 1.33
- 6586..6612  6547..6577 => 1.13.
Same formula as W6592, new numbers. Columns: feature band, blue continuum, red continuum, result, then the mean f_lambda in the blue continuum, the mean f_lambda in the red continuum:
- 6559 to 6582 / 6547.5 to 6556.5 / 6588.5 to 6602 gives 0.10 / 6.72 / 7.1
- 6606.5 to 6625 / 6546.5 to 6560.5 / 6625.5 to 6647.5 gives -0.02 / 6.64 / 7.12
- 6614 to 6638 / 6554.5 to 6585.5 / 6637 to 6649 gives -0.04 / 6.42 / 7.03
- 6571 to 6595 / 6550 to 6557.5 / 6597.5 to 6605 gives -0.01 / 6.69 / 7.12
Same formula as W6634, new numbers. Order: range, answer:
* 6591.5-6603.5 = 7.11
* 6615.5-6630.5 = 7.2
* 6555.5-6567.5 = 5.68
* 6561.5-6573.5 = 5.8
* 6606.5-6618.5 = 7.11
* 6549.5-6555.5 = 6.77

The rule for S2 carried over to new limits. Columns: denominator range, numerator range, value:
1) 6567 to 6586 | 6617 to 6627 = 1.06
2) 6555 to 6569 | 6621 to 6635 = 1.26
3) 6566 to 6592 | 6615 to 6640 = 1.07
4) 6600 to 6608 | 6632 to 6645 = 1.02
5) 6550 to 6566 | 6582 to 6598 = 1.16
